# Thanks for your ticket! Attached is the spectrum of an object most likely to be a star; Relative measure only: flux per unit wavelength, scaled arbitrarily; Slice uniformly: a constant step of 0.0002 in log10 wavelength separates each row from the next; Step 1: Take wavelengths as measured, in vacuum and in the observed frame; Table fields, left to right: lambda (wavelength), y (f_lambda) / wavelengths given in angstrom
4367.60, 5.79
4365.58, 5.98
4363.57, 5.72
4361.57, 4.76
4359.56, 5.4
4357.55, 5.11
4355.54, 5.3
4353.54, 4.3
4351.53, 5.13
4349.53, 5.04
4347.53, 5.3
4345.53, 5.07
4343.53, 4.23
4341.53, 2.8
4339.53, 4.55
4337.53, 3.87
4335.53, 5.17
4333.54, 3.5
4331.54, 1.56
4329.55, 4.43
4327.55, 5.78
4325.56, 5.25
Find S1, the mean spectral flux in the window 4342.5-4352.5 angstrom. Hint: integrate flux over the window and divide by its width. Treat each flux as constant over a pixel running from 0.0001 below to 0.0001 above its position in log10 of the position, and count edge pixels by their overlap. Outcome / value 4.95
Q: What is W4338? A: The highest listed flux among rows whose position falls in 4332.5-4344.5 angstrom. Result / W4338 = 5.17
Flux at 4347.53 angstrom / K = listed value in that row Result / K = 5.3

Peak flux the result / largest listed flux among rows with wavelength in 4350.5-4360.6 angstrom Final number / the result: 5.4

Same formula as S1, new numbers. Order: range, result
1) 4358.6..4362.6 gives 5.09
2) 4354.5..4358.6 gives 5.2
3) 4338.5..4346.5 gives 4.16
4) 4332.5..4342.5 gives 3.97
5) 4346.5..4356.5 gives 5.02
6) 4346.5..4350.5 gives 5.18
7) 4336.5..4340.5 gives 4.21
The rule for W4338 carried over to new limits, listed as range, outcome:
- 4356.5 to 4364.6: 5.72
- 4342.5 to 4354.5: 5.3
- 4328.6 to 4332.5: 4.43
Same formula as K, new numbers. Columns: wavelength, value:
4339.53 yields 4.55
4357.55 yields 5.11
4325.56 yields 5.25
